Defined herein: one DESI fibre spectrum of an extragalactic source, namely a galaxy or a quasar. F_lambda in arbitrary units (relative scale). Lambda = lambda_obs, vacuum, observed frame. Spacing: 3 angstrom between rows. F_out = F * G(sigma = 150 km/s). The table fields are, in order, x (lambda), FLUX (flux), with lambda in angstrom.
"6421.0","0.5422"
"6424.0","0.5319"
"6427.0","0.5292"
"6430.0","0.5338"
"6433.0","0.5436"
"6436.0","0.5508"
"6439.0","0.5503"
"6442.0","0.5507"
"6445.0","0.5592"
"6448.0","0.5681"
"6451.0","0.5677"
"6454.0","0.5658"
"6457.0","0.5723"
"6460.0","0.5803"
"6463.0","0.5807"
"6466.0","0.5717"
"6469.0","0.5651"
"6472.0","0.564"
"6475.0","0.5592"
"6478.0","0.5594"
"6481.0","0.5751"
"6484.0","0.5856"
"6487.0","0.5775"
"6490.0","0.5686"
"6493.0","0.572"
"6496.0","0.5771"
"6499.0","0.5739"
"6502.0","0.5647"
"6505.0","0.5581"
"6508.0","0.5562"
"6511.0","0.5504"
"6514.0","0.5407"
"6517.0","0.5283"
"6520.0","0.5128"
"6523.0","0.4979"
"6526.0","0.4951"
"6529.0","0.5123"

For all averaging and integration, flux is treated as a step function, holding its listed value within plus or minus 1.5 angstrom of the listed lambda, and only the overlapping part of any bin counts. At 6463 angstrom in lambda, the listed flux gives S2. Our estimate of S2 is 0.5807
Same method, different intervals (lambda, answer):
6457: 0.5723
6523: 0.4979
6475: 0.5592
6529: 0.5123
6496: 0.5771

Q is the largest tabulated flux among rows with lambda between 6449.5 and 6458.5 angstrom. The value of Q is 0.5723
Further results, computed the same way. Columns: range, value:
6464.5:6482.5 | 0.5751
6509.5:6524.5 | 0.5504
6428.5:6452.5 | 0.5681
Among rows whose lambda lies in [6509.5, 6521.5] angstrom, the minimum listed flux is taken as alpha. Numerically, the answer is 0.5128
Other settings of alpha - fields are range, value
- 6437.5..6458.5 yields 0.5503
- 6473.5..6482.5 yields 0.5592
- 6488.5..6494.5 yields 0.5686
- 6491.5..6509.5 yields 0.5562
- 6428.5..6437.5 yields 0.5338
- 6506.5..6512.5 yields 0.5504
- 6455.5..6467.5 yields 0.5717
